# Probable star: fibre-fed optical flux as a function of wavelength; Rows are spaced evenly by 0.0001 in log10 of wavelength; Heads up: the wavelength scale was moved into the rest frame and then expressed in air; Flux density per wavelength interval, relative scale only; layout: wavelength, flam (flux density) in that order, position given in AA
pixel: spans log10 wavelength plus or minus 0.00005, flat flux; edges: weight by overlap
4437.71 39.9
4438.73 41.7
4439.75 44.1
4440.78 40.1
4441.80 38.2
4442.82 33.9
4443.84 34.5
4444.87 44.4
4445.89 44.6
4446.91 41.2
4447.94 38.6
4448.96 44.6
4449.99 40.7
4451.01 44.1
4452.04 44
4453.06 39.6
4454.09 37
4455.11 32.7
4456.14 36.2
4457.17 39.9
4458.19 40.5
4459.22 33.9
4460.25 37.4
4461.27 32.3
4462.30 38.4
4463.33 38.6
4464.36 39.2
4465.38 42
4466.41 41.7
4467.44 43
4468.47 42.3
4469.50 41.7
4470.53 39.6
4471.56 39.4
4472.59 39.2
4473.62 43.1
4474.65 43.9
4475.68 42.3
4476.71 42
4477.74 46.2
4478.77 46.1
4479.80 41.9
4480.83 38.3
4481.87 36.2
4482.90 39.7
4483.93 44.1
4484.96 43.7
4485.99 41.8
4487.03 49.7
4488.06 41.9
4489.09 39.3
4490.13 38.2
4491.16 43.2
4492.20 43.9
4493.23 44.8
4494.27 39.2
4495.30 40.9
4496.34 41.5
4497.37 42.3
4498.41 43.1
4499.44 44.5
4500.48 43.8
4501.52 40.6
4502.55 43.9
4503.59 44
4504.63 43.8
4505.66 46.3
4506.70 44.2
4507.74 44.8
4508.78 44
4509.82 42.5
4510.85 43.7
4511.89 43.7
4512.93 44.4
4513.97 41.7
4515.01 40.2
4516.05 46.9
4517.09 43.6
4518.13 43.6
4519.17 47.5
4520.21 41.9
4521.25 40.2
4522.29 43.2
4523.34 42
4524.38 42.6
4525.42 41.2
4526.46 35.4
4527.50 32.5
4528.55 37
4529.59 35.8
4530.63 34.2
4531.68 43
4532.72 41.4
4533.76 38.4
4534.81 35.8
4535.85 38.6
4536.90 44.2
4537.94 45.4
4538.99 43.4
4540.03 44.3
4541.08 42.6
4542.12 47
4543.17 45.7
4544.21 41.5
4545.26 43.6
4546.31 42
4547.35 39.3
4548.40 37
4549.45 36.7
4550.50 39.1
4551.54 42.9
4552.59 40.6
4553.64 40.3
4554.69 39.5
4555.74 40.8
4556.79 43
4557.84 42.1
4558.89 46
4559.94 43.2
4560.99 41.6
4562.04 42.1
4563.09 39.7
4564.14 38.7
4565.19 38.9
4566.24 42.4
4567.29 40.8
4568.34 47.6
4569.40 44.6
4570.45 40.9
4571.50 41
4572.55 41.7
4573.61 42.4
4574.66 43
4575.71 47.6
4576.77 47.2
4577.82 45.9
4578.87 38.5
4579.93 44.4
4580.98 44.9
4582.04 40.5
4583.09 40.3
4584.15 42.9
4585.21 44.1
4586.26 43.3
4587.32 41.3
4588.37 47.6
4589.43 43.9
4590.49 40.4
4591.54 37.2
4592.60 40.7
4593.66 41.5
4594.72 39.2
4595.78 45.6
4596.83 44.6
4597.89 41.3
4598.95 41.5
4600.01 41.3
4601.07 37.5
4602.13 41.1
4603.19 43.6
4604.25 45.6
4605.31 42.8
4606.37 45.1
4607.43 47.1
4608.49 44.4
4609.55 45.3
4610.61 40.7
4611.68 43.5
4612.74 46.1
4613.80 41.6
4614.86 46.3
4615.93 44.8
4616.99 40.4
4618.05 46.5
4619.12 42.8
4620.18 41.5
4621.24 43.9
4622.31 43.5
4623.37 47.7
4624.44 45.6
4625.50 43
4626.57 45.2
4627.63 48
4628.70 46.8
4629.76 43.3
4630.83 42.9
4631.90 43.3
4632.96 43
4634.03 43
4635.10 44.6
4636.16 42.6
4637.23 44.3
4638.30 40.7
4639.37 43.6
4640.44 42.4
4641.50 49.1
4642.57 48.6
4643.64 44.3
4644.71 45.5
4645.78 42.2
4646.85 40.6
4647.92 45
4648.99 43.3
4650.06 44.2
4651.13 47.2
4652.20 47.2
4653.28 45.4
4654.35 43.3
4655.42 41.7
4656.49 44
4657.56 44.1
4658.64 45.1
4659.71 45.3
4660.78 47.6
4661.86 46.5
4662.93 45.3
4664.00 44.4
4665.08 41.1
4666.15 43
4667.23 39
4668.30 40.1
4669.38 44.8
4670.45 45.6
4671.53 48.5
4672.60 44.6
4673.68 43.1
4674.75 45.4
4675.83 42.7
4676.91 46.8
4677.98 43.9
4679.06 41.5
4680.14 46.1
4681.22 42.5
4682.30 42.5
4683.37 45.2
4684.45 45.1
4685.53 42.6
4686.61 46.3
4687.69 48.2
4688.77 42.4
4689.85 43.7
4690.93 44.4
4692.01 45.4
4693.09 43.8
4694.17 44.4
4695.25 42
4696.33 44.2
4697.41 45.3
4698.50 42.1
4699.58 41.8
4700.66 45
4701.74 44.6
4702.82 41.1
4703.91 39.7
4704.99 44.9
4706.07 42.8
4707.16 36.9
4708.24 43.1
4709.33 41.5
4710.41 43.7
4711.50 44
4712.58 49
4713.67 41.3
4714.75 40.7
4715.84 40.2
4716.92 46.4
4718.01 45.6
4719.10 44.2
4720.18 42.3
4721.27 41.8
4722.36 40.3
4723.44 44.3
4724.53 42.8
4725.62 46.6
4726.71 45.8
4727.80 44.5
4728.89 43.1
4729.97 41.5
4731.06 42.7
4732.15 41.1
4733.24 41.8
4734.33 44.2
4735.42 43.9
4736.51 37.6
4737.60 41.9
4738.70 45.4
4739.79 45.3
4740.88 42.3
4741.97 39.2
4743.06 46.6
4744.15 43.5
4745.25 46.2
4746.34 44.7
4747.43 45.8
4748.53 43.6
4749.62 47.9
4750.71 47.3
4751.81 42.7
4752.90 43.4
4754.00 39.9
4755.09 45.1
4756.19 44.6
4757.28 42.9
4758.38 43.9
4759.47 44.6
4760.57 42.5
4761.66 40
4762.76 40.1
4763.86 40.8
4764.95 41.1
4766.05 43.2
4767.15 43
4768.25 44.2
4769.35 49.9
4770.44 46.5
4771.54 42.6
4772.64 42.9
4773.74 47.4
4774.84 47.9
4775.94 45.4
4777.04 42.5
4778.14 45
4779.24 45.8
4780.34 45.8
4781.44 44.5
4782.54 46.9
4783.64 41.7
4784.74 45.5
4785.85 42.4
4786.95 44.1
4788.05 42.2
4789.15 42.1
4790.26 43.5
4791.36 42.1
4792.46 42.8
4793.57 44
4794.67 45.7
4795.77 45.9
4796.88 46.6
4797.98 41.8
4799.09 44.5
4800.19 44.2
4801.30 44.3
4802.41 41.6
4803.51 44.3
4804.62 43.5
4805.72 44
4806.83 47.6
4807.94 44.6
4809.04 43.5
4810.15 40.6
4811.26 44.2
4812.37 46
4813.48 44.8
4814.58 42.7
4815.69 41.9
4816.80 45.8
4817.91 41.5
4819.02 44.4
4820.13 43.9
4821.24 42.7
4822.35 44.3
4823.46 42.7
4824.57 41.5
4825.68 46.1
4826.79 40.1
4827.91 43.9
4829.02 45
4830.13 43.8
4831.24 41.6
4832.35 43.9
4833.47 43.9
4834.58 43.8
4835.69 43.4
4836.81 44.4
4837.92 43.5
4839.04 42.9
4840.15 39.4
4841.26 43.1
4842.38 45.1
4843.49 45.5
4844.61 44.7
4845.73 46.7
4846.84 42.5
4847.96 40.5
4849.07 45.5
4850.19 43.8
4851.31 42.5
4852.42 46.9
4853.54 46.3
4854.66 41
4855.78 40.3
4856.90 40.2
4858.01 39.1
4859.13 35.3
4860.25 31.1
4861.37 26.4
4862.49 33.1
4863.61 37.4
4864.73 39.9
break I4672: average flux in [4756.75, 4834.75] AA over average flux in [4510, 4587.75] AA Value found 1.05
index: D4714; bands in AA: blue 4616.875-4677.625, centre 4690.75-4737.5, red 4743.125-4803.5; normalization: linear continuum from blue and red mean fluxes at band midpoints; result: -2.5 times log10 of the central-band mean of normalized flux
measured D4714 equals 0.03 mag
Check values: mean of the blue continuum 44.3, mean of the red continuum 44.1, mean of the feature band 43.1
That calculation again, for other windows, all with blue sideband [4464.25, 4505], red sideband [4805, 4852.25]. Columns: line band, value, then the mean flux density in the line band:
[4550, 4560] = 0.020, 41.7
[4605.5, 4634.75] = -0.037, 44.3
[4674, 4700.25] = -0.026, 44.1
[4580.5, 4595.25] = 0.017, 42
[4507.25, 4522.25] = -0.030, 43.5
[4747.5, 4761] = -0.019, 44.1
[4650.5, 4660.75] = -0.050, 44.9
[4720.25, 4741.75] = 0.008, 42.9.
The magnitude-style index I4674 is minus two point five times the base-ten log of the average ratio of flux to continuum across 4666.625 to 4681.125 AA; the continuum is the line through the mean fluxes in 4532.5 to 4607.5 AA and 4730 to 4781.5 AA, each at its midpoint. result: -0.02 mag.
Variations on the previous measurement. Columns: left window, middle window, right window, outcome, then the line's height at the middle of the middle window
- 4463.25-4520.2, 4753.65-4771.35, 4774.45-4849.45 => 0.009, 43.7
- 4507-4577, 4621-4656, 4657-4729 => -0.033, 43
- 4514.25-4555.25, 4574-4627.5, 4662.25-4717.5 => -0.031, 42.1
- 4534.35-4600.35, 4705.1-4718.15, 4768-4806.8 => 0.019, 43.7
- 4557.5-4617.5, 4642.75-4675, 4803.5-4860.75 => -0.035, 42.9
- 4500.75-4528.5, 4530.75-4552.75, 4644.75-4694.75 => 0.036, 42.8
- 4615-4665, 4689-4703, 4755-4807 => 0.012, 44.2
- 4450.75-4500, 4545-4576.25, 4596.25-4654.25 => 0.027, 42.7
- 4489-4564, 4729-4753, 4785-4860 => -0.017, 42.9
